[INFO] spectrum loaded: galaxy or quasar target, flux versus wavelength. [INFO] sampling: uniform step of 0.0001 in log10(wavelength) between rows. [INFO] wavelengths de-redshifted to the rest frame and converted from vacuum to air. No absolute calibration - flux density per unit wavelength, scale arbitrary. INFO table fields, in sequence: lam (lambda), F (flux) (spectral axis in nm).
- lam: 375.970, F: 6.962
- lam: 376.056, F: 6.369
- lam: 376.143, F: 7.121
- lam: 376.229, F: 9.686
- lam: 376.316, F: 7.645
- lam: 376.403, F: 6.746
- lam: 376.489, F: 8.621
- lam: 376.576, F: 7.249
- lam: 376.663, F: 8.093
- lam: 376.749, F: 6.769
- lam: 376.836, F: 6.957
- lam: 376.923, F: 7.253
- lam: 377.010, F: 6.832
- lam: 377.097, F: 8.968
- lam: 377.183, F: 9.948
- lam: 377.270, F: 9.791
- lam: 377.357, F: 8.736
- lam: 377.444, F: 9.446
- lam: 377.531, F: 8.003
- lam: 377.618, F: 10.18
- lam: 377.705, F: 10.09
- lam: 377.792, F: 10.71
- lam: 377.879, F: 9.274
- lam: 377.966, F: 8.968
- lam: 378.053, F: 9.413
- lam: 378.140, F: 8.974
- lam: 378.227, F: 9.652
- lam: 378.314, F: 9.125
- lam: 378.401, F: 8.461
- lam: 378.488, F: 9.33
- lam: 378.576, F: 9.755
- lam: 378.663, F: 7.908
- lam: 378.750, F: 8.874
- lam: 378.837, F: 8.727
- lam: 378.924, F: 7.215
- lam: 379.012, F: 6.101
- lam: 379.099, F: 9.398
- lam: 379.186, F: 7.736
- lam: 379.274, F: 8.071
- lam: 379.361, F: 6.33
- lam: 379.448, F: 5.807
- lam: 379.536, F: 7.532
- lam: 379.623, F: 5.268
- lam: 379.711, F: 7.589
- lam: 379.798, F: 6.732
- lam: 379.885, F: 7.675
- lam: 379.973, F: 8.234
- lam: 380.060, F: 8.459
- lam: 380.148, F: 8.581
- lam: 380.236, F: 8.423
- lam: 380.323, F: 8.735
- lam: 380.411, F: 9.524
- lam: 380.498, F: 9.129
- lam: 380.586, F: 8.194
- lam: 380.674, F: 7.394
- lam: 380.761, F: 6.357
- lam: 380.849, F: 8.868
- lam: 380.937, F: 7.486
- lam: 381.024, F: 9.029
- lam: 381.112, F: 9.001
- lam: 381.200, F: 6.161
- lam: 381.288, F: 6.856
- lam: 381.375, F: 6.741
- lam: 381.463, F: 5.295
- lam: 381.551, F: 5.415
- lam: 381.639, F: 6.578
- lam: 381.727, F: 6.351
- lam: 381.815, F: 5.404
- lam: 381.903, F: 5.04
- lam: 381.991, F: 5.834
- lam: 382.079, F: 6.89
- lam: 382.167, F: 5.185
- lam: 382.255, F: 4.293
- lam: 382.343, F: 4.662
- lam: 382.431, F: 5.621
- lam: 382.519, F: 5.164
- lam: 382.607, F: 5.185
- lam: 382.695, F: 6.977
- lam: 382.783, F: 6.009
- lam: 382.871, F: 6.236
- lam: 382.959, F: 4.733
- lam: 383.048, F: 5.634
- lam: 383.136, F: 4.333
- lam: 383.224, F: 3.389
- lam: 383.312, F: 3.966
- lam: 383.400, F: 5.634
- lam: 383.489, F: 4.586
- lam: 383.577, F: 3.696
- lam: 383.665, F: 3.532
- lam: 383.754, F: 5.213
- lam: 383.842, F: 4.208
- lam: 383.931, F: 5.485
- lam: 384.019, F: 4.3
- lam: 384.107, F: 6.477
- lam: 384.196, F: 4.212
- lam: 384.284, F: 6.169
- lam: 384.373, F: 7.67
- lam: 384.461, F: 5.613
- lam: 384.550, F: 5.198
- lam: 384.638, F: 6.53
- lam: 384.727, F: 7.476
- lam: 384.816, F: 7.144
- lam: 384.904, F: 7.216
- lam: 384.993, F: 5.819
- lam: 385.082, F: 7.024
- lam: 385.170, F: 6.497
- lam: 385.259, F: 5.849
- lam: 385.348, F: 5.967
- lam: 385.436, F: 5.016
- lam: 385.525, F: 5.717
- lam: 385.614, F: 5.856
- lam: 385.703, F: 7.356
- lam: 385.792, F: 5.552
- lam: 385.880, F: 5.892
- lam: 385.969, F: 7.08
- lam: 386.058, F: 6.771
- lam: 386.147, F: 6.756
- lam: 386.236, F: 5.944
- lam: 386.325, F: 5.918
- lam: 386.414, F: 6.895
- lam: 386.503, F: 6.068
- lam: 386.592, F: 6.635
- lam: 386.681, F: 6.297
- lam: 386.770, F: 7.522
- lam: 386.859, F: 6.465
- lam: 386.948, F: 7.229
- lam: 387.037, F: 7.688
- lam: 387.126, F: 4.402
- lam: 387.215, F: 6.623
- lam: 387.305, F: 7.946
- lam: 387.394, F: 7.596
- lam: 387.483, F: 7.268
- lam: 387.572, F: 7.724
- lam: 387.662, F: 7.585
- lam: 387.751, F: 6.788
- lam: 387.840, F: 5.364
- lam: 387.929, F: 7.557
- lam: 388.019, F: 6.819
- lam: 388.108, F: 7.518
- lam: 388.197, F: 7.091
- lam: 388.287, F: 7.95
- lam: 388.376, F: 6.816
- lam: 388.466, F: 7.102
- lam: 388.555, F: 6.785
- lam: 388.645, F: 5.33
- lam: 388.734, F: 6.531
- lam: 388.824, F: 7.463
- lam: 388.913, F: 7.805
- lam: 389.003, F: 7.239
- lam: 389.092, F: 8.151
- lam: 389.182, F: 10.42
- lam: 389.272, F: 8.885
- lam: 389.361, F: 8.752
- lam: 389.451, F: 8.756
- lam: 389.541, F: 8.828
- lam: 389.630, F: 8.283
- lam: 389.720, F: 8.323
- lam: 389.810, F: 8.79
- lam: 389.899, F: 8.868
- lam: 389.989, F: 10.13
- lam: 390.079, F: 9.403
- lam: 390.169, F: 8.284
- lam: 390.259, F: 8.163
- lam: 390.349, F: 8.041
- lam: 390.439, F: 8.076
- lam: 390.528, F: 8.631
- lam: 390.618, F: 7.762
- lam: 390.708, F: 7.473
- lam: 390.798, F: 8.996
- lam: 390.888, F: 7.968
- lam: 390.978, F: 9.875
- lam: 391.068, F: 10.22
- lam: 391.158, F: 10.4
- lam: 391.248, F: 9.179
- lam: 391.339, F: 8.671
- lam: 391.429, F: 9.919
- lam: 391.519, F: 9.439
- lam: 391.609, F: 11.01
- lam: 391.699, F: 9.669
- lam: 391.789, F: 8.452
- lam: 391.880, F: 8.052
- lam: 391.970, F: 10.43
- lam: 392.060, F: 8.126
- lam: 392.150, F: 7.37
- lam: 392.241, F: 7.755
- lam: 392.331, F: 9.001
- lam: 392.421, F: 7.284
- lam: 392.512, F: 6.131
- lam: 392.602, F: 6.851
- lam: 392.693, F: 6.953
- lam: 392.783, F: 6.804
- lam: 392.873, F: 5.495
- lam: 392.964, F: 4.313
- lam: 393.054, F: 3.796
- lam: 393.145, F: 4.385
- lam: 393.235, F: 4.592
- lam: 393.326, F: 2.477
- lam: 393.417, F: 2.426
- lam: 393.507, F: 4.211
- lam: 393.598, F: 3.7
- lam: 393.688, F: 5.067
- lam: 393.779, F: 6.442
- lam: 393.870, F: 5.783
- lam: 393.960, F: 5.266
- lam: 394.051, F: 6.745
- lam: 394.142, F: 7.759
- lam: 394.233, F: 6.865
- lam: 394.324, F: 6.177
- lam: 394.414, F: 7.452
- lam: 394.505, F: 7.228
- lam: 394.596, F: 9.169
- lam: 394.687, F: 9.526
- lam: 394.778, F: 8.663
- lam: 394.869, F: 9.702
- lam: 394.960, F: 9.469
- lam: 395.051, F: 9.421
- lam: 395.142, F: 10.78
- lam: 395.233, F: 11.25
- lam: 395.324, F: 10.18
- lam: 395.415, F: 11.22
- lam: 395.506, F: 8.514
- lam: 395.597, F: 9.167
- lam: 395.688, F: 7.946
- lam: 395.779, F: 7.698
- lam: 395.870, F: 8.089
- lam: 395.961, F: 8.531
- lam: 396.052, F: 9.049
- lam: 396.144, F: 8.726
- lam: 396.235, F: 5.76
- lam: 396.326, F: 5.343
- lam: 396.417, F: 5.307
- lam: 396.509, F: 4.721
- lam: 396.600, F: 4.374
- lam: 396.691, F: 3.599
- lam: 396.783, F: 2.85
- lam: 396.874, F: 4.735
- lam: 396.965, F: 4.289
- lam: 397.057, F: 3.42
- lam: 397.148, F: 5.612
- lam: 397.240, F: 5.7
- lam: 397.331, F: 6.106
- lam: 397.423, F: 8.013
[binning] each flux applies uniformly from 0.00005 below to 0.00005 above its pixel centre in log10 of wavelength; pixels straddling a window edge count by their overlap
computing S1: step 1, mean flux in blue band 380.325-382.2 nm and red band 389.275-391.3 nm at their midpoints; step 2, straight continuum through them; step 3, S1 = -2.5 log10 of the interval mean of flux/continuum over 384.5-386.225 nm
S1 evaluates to 0.23 mag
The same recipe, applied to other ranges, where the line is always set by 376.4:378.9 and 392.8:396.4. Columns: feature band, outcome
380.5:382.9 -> 0.29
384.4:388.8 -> 0.19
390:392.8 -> -0.15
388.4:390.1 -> -0.07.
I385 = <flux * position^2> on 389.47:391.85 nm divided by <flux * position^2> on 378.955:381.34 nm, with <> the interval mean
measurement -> 1.22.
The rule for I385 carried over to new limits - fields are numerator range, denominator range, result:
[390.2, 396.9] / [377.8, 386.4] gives 1.18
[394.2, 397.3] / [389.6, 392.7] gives 0.87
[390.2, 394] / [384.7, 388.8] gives 1.12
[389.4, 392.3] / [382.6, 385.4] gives 1.65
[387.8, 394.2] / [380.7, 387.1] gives 1.29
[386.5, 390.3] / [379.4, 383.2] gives 1.18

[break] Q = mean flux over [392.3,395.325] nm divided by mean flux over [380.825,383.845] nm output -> 1.19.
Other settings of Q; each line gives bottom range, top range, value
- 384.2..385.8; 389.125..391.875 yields 1.43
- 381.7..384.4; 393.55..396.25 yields 1.55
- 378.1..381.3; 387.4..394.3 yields 0.93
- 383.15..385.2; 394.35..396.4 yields 1.58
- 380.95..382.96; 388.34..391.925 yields 1.40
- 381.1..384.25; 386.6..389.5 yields 1.36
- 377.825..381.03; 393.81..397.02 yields 0.91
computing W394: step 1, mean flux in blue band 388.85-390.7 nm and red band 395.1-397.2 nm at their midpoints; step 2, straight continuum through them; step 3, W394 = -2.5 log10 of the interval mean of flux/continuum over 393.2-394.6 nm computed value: 0.32 mag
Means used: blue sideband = 8.55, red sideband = 6.99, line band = 5.62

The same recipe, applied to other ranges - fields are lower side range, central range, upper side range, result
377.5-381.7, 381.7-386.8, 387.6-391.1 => 0.36 mag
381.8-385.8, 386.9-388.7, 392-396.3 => -0.12 mag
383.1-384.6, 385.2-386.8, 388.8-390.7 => -0.01 mag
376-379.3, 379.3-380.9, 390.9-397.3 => 0.08 mag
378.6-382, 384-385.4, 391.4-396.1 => 0.19 mag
